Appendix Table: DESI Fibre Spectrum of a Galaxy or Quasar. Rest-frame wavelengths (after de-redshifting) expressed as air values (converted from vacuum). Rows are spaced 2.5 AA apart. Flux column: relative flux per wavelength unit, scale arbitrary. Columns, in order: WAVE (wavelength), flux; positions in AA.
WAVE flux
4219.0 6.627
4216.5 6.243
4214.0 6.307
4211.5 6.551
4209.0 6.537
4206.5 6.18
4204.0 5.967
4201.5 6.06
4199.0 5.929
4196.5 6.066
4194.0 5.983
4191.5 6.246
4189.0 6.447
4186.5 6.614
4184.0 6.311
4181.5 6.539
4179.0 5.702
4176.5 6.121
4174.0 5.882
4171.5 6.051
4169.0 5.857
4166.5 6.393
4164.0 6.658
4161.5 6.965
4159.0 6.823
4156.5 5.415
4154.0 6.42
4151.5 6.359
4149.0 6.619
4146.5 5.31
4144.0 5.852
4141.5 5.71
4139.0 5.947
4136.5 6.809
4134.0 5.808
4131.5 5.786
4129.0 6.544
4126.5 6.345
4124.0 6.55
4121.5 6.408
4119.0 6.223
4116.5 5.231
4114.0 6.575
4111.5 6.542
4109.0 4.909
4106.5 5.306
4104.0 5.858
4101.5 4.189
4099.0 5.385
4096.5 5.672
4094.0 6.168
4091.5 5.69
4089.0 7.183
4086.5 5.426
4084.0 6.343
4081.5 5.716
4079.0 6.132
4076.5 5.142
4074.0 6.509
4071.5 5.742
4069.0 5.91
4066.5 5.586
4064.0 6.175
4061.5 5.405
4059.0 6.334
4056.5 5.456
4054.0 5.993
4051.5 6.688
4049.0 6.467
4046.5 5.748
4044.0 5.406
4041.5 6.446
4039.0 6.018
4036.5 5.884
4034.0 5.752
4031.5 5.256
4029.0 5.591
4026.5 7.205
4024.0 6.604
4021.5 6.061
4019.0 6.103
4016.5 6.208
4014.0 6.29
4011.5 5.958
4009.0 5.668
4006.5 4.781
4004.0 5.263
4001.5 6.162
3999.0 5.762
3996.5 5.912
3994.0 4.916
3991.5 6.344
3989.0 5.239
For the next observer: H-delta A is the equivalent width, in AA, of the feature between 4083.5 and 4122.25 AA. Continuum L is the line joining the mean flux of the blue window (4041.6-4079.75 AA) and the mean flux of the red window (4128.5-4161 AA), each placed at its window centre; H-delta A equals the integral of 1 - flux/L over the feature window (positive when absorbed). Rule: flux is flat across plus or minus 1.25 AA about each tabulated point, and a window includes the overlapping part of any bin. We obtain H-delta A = 1.4 AA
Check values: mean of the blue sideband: 5.93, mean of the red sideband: 6.12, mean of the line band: 5.8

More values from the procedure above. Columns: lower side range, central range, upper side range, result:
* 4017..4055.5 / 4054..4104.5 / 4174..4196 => 2.60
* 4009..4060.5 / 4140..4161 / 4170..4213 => 0.20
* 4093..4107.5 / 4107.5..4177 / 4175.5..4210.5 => -4.53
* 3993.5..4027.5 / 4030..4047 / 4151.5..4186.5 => 0.58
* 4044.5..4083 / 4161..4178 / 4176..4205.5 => -0.31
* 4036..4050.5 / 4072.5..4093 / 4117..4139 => 0.36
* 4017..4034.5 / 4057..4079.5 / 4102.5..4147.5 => 0.70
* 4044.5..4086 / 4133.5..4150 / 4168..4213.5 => 0.20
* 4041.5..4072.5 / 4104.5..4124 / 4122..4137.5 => 0.94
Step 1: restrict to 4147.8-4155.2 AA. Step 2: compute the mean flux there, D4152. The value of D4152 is 6.47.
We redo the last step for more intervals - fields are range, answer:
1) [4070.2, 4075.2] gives 6.12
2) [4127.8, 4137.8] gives 6.23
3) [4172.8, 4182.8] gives 6.06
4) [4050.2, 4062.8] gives 5.98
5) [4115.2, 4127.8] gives 6.15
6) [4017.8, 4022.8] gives 6.09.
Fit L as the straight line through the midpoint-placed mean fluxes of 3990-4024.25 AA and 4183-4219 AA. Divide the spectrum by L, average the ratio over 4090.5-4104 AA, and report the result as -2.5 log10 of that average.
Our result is 0.11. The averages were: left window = 5.83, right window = 6.26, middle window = 5.46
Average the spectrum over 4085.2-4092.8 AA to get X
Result 6.1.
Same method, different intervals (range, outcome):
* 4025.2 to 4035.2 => 5.96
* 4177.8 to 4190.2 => 6.32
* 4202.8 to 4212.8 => 6.31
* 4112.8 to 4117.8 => 5.9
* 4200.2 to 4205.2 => 6.01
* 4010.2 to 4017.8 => 6.15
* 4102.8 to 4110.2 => 5.36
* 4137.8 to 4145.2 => 5.84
